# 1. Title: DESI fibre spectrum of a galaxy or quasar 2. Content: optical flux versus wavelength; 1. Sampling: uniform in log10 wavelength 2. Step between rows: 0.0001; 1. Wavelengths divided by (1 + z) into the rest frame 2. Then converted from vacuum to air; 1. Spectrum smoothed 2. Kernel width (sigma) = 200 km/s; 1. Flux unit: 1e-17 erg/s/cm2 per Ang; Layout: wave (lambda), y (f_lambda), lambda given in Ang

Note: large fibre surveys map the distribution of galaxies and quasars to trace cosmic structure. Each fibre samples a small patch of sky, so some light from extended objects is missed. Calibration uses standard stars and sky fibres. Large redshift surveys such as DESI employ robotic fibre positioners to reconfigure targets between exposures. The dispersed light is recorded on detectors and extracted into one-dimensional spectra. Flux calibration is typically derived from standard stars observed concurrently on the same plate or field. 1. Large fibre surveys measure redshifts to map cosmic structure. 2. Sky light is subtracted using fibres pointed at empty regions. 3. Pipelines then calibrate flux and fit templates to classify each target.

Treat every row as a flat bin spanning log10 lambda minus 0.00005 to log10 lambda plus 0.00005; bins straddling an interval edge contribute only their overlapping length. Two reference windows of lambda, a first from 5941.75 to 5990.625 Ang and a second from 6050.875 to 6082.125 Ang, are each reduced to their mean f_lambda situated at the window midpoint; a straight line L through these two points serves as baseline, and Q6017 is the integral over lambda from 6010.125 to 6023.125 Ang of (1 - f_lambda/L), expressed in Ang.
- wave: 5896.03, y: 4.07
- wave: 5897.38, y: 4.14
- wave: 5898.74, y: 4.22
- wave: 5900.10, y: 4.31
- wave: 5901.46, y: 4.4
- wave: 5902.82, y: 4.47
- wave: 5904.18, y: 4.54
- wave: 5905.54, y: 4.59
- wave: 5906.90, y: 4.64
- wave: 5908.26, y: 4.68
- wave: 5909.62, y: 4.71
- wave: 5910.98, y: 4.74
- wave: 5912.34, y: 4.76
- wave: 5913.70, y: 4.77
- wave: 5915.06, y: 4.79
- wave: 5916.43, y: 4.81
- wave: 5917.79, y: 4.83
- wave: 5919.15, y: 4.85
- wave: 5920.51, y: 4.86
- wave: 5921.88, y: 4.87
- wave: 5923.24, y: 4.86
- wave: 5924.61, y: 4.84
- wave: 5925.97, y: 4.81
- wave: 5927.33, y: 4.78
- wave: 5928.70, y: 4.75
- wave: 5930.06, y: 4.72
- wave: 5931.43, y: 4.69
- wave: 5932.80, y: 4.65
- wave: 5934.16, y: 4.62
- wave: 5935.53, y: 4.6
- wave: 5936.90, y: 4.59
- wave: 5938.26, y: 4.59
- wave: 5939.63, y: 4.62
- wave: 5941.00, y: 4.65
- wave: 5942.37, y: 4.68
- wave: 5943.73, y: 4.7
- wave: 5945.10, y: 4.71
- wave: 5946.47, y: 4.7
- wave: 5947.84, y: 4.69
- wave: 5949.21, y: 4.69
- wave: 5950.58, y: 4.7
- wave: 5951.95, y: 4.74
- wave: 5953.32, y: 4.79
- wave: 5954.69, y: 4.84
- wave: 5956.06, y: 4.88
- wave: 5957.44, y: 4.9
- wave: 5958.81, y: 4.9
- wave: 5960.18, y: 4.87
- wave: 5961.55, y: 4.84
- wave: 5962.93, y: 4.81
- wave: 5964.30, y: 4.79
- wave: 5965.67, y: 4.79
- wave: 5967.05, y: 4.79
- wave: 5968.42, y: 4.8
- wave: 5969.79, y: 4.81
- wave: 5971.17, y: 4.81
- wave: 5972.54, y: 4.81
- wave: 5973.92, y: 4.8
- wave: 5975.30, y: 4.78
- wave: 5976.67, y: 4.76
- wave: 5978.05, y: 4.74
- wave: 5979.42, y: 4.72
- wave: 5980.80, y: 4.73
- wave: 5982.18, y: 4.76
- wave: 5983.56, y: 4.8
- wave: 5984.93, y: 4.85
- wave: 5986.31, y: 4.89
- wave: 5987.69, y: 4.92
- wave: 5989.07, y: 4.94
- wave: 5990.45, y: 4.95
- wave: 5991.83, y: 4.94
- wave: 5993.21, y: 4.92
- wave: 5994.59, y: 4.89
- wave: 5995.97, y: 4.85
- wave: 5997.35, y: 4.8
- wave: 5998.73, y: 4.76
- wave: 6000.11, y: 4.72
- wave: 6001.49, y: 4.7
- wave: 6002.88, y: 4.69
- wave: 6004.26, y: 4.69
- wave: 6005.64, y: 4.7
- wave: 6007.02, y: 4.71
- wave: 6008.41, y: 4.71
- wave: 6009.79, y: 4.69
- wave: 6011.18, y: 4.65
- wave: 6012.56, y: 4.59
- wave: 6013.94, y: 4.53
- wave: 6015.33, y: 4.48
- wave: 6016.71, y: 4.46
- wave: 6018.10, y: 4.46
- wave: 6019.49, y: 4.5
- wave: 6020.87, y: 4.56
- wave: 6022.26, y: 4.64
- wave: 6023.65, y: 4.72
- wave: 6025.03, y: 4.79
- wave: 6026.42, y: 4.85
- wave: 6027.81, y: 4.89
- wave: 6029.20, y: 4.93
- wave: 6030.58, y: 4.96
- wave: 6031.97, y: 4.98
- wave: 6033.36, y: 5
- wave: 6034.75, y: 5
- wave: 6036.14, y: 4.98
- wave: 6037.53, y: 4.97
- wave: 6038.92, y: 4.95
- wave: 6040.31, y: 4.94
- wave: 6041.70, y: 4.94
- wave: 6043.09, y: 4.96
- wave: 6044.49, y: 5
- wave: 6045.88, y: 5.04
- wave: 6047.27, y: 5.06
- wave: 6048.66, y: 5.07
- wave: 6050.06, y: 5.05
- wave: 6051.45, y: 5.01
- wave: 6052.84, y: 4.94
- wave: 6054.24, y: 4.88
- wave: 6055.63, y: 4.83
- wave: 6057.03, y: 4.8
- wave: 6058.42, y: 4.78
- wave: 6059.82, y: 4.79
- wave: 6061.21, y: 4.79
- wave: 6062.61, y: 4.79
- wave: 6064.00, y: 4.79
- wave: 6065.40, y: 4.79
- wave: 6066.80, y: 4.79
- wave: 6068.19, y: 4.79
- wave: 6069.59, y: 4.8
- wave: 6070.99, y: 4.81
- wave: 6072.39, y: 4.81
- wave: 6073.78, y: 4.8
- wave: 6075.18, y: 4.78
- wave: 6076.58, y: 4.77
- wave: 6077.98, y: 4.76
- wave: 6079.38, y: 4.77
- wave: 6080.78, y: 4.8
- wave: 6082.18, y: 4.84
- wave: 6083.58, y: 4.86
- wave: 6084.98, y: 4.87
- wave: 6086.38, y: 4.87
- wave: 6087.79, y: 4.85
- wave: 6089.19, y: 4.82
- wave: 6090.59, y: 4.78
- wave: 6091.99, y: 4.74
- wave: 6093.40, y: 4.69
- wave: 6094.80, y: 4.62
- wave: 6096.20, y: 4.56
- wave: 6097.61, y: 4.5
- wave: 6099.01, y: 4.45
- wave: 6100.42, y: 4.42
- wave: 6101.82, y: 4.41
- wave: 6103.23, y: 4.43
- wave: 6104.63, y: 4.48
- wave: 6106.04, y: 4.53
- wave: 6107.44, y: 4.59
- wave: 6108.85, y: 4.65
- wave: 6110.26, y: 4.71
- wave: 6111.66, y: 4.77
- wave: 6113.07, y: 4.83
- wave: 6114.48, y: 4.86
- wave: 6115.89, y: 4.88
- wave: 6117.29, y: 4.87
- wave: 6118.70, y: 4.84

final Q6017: 0.7 Ang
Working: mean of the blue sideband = 4.8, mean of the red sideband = 4.81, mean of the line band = 4.55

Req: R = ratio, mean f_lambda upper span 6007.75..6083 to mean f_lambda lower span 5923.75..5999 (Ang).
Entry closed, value 1.0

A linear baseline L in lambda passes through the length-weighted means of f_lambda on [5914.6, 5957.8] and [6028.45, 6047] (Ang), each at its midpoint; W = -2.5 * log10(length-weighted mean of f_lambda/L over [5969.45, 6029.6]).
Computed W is 0.03 mag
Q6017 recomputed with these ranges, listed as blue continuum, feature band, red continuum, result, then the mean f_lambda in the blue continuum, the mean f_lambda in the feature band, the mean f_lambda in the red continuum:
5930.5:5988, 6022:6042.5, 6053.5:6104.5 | -0.7 Ang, 4.76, 4.91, 4.74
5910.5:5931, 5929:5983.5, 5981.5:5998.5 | 1.0 Ang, 4.8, 4.75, 4.87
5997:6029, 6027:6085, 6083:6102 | -2.6 Ang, 4.67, 4.88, 4.68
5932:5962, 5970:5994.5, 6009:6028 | -0.8 Ang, 4.72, 4.83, 4.62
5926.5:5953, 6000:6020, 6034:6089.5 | 0.7 Ang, 4.68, 4.62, 4.87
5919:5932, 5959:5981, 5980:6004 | 0.1 Ang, 4.8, 4.8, 4.83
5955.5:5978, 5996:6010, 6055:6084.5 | 0.3 Ang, 4.82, 4.72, 4.8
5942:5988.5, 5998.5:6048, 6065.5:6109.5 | -0.4 Ang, 4.79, 4.78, 4.7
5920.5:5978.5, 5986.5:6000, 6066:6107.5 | -0.4 Ang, 4.76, 4.88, 4.7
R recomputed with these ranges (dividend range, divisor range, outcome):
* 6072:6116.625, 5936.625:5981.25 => 0.99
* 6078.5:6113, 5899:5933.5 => 0.99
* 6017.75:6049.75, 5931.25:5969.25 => 1.03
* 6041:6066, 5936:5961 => 1.04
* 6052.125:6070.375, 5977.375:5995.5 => 0.99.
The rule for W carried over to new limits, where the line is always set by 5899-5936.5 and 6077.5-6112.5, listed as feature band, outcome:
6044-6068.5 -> -0.05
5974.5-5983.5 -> -0.01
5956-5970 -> -0.03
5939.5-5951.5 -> 0.00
